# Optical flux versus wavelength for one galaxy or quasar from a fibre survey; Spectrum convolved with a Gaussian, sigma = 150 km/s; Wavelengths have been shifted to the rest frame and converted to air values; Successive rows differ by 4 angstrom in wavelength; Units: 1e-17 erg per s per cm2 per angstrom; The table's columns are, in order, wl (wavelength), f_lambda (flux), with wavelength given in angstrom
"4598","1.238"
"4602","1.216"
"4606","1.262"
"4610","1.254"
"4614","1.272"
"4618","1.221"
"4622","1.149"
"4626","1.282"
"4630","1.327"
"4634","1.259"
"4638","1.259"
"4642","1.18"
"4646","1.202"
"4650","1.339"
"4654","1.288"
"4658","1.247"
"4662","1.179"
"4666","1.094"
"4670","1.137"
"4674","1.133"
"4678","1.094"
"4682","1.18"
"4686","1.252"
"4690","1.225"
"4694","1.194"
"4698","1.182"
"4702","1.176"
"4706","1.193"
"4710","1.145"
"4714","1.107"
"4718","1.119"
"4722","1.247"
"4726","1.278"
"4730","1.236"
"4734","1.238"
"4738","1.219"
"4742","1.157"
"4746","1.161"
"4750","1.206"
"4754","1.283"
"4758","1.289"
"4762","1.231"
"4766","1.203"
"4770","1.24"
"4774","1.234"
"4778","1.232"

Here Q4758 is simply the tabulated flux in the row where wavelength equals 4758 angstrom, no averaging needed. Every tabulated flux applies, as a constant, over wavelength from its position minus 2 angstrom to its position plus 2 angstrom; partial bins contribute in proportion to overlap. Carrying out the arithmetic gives 1.289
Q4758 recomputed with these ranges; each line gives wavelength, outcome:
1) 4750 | 1.206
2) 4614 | 1.272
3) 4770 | 1.24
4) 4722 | 1.247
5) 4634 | 1.259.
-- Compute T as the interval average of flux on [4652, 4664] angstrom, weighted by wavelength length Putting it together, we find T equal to 1.24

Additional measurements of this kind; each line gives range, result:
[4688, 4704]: 1.19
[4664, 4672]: 1.12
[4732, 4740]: 1.23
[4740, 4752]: 1.17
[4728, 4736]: 1.24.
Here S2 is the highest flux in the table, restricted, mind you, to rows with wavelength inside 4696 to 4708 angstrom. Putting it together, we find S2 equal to 1.193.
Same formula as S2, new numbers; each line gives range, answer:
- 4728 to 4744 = 1.238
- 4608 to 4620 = 1.272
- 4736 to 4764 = 1.289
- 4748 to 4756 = 1.283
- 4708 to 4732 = 1.278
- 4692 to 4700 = 1.194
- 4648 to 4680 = 1.339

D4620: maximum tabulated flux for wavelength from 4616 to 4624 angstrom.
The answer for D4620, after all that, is 1.221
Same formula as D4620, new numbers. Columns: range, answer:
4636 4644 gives 1.259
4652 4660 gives 1.288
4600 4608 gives 1.262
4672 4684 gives 1.18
